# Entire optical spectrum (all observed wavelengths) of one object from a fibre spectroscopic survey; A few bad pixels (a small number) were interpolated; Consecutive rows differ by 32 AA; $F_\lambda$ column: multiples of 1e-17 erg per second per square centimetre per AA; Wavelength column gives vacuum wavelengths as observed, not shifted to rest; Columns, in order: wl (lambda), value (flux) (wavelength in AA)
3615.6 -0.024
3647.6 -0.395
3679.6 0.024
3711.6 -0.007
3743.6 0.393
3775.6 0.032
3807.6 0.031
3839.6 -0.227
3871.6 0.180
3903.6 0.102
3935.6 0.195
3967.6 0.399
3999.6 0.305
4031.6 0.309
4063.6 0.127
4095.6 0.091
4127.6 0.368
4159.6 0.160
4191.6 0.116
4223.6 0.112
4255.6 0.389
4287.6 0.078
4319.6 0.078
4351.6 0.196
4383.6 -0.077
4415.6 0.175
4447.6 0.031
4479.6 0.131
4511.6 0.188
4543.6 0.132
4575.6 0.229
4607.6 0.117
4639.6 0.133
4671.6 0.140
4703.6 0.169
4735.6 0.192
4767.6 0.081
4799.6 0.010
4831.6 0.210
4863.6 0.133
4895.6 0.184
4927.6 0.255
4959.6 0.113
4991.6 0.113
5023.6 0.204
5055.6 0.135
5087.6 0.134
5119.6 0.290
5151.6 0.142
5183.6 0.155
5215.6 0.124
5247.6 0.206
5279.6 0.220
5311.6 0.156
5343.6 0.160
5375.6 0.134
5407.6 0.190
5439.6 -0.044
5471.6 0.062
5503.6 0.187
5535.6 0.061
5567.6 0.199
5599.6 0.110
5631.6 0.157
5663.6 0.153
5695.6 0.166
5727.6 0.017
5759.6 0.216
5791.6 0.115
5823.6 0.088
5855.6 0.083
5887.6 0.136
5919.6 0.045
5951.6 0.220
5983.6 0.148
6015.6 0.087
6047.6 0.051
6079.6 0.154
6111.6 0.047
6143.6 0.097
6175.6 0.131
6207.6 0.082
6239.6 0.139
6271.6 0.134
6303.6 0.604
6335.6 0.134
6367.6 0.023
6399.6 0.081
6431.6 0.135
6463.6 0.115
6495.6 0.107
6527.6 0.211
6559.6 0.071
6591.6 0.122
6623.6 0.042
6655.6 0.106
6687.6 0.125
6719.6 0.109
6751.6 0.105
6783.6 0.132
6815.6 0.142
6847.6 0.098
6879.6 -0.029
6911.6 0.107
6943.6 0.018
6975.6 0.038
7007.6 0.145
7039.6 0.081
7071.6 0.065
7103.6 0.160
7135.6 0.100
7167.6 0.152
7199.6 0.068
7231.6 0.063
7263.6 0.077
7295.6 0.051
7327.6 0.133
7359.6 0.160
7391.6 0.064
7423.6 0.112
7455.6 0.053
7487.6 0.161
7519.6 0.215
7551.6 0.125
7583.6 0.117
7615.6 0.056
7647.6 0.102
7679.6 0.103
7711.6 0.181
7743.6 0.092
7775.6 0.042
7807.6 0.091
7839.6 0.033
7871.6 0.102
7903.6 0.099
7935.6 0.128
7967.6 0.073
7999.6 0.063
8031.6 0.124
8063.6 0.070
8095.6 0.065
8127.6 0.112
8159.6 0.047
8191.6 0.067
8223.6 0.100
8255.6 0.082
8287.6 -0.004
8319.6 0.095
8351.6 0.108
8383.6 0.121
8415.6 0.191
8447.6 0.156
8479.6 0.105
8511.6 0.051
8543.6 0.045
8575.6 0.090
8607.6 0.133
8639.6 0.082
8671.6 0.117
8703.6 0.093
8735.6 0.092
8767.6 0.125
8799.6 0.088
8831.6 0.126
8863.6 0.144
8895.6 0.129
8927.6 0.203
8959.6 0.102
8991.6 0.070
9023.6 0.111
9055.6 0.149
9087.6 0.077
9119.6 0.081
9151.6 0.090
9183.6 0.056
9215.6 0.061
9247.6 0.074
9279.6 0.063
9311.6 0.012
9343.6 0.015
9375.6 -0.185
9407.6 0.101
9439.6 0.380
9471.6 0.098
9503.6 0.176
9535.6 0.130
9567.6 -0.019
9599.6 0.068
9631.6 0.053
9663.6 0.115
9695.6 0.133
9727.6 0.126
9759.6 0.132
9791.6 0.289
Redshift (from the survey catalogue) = 1.53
